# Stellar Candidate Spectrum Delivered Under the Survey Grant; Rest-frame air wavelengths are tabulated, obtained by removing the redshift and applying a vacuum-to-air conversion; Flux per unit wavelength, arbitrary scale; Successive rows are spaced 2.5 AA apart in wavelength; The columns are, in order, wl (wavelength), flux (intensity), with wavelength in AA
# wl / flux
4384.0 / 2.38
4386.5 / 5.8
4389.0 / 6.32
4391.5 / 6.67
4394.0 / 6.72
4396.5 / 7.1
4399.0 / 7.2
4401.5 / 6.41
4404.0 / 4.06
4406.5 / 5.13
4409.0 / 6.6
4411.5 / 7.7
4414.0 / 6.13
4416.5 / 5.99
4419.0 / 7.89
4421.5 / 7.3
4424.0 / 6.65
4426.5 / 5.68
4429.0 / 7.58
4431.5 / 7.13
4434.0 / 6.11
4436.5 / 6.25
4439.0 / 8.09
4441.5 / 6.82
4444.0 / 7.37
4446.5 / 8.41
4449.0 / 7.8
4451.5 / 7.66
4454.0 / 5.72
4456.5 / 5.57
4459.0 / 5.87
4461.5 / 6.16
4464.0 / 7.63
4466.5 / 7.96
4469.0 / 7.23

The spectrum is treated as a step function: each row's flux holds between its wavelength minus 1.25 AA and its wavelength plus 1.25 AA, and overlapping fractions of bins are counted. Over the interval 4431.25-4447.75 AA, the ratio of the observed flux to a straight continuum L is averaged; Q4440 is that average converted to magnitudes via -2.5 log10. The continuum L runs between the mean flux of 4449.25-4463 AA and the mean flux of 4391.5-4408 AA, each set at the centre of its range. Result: -0.14 mag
